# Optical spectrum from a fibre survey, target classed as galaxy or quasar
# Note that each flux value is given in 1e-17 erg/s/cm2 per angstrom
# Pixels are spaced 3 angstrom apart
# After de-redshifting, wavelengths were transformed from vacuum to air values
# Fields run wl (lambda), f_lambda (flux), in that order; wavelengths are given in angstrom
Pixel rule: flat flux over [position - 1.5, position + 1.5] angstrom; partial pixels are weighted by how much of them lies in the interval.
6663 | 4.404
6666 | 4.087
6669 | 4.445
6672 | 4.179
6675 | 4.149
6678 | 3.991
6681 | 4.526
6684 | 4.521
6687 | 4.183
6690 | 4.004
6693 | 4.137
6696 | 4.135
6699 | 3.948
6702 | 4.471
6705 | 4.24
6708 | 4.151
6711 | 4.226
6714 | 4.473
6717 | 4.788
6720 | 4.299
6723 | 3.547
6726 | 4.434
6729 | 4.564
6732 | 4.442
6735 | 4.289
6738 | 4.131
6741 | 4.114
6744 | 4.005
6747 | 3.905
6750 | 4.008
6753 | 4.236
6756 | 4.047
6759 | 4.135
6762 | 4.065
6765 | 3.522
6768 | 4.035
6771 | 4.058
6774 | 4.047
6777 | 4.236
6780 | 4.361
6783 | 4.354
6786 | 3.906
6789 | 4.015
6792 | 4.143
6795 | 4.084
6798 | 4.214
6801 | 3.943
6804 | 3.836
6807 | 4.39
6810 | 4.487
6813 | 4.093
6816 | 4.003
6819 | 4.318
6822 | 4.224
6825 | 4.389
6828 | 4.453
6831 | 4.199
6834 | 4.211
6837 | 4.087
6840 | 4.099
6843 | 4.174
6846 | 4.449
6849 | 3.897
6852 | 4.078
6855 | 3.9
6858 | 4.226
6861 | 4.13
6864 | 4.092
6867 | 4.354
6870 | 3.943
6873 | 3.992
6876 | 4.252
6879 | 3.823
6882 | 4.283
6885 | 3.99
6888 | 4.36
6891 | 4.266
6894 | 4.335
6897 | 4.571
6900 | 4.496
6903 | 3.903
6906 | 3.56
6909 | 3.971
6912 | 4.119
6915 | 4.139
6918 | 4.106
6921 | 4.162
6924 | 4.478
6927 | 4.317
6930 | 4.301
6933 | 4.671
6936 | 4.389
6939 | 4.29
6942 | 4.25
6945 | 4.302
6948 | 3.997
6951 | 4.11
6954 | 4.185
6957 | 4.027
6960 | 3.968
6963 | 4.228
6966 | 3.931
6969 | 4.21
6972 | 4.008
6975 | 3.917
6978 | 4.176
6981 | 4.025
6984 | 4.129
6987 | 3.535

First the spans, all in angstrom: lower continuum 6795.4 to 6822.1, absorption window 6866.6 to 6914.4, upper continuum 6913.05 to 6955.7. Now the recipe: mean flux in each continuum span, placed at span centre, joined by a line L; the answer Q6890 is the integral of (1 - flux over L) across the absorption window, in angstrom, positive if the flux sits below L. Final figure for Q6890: 1.05 angstrom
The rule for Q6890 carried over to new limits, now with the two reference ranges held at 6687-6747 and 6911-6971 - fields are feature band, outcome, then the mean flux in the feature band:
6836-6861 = 0.6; 4.12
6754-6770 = 0.9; 3.97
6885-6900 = -0.5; 4.36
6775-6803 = 0.6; 4.13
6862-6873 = 0.3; 4.11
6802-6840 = 0.0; 4.22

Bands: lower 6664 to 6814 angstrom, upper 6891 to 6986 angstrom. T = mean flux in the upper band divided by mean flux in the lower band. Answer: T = 1.00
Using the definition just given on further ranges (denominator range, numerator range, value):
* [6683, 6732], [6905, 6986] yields 0.97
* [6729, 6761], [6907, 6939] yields 1.03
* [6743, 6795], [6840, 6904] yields 1.03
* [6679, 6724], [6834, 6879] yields 0.97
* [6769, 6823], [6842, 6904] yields 1.00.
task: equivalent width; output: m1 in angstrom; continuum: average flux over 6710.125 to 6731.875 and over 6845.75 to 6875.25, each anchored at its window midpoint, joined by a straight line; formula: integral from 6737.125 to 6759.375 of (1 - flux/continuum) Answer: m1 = 1.17 angstrom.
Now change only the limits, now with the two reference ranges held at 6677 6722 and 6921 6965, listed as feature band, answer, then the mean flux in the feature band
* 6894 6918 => 0.7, 4.12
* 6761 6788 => 1.2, 4.06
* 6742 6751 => 0.6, 3.98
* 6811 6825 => 0.2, 4.2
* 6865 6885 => 0.7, 4.1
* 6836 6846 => 0.2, 4.17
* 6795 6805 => 0.6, 4.02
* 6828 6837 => 0.1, 4.23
